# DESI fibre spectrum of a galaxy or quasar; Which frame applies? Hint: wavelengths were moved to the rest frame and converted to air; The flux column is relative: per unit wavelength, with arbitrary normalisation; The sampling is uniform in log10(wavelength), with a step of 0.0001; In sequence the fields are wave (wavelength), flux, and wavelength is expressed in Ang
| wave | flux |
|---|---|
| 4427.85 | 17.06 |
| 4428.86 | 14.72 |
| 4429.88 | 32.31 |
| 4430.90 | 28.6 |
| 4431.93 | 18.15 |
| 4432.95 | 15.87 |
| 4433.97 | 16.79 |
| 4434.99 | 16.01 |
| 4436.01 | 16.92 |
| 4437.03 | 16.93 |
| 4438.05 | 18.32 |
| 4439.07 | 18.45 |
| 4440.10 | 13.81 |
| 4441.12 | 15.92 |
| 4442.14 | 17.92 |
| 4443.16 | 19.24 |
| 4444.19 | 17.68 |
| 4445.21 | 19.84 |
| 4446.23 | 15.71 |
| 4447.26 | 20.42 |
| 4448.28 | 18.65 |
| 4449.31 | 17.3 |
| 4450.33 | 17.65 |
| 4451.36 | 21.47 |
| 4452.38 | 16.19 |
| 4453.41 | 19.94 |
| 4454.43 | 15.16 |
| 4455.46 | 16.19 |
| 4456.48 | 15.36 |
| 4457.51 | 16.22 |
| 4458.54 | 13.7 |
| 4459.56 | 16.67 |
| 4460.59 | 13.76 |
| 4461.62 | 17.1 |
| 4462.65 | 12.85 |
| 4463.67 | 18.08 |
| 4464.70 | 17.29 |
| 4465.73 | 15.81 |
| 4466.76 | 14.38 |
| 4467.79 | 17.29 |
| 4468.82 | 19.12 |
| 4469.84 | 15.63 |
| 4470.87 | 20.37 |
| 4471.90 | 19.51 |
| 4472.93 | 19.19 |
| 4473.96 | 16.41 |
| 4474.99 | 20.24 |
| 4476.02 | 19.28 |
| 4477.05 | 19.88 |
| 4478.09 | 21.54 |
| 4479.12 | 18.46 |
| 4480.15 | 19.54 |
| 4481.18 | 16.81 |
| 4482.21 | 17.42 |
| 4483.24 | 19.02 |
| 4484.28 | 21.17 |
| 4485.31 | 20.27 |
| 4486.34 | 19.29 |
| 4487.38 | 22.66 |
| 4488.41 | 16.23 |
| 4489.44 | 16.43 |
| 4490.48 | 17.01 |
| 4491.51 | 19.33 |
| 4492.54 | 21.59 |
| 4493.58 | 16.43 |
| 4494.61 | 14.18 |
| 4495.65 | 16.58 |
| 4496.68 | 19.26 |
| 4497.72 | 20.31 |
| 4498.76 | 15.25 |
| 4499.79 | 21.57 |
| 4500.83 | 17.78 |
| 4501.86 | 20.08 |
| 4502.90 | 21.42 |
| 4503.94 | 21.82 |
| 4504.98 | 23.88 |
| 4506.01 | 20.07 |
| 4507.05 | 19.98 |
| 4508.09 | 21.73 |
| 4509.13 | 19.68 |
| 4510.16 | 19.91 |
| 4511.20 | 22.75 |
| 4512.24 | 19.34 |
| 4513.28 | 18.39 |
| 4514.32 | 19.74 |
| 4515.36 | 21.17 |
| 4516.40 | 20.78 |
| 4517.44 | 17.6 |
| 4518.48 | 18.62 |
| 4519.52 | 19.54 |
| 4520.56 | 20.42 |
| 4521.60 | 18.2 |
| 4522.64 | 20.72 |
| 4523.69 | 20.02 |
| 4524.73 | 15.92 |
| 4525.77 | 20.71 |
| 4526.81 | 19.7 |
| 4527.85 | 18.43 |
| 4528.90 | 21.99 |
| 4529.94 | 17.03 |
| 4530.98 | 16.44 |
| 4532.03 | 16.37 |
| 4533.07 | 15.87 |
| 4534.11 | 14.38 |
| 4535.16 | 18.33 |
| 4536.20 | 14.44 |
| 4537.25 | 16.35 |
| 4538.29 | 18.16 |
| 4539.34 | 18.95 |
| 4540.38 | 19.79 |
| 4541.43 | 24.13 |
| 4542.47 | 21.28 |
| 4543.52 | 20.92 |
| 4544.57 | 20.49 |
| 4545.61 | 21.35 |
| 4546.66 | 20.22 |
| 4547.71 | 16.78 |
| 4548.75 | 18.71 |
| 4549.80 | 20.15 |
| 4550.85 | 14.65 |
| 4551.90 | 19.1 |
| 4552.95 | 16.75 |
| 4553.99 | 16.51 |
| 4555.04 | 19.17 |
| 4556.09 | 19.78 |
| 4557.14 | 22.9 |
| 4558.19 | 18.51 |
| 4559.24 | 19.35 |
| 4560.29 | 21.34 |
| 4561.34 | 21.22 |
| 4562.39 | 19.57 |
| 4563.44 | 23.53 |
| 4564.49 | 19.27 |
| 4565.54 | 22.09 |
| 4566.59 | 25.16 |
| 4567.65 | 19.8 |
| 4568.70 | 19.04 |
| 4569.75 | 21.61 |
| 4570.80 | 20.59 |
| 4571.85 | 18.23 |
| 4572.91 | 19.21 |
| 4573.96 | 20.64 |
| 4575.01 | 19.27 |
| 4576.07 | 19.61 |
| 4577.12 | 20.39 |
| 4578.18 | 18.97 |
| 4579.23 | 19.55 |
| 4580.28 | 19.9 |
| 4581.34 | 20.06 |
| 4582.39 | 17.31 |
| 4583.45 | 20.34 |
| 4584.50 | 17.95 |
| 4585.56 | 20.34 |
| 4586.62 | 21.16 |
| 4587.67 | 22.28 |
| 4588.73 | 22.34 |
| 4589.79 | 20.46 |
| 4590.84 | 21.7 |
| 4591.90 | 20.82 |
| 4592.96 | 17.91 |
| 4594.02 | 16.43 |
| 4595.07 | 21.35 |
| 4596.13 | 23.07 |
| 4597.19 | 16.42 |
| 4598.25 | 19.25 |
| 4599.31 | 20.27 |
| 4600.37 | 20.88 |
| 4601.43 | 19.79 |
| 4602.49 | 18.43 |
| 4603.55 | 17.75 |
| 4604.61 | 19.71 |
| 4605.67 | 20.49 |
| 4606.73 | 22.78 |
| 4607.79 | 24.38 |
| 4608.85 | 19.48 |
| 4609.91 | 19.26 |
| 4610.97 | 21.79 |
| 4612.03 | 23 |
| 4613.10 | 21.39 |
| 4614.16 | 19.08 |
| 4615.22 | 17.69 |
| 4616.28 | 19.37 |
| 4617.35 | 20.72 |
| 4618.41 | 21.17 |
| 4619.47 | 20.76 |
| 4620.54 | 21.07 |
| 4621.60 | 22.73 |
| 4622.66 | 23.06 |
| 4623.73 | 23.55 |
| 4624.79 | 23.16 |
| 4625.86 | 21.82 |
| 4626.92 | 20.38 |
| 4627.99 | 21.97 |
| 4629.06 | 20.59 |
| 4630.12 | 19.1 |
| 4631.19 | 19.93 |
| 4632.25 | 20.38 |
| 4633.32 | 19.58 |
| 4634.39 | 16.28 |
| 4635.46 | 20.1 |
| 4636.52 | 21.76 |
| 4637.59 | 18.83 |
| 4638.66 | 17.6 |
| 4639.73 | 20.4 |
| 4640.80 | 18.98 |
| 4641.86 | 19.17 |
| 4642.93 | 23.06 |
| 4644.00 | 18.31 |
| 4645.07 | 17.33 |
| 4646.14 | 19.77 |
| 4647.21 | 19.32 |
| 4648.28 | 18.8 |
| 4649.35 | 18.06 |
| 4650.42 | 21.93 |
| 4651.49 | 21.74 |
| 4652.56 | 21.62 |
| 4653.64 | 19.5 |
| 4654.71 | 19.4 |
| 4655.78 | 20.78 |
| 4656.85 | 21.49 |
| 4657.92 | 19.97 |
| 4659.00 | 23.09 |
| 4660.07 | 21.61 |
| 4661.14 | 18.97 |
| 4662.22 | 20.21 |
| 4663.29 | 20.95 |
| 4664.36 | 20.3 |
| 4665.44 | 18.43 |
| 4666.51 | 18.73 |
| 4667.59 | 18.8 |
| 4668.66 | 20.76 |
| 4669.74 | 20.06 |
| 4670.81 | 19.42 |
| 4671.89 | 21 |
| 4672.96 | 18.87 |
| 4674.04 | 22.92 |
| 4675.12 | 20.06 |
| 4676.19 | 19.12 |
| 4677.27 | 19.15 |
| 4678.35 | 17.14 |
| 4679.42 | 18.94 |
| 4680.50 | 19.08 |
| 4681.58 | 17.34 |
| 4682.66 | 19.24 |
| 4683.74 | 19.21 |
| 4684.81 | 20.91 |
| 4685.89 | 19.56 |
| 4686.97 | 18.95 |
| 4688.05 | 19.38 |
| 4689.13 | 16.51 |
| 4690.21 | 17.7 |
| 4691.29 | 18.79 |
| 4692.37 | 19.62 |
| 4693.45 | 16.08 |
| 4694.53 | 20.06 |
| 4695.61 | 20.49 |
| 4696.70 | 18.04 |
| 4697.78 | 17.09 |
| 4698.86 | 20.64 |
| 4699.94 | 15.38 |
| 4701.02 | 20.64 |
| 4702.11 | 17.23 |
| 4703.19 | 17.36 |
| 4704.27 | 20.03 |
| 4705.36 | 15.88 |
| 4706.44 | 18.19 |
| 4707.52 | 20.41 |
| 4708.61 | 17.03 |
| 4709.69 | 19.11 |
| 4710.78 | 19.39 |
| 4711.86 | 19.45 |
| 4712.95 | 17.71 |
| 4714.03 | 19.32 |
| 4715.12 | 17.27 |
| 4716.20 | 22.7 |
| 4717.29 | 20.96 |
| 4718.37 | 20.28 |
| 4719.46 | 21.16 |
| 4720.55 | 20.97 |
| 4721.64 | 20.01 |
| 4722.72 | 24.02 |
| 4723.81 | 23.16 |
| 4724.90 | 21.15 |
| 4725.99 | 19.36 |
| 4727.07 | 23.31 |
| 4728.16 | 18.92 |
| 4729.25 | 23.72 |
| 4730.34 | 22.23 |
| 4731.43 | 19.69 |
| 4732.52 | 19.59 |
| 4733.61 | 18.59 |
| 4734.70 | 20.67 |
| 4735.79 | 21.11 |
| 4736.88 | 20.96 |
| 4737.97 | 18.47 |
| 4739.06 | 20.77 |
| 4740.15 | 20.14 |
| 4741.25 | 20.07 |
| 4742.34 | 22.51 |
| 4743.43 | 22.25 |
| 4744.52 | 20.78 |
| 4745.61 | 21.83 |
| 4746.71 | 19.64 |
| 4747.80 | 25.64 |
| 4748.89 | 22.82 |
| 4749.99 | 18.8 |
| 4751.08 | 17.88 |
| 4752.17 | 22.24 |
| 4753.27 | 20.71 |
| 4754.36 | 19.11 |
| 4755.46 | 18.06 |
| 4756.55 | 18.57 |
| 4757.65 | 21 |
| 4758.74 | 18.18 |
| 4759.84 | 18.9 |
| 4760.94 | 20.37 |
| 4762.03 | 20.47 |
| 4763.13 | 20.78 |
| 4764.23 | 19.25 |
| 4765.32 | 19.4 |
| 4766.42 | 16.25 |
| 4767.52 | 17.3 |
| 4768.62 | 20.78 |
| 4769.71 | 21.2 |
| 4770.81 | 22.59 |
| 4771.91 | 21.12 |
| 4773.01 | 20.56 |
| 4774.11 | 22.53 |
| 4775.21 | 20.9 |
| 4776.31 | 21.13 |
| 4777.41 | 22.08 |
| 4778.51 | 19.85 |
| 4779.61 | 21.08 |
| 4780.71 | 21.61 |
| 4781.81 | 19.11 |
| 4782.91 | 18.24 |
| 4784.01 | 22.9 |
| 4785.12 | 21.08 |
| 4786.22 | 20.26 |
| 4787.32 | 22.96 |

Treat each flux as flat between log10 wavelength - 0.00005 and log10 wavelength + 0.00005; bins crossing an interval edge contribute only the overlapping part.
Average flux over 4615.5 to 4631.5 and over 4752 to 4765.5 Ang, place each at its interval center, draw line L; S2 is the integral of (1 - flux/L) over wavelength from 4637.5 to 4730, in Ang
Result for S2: 4.2 Ang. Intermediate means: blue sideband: 21.3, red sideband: 19.7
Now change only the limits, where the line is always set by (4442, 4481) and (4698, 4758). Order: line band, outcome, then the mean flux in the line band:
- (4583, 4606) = -1.29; 20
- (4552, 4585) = -2.24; 19.9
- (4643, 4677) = -0.99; 20.1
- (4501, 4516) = -2.12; 20.6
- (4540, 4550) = -1.07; 20.4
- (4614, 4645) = -1.80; 20.3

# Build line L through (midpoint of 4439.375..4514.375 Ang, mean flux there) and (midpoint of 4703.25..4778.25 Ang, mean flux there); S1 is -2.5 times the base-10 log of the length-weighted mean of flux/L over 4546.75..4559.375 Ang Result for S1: 0.02 mag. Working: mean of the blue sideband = 18.3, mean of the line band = 18.6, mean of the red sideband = 20.3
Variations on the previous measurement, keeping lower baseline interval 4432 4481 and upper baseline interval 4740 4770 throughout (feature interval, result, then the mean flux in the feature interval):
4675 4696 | 0.039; 18.8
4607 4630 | -0.125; 21.2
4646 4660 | -0.068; 20.5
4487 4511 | -0.085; 19.3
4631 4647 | -0.018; 19.4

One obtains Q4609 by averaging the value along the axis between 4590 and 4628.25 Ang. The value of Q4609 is 20.6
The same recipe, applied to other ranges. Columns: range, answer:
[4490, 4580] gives 19.4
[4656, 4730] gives 19.6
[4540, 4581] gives 20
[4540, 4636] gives 20.2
